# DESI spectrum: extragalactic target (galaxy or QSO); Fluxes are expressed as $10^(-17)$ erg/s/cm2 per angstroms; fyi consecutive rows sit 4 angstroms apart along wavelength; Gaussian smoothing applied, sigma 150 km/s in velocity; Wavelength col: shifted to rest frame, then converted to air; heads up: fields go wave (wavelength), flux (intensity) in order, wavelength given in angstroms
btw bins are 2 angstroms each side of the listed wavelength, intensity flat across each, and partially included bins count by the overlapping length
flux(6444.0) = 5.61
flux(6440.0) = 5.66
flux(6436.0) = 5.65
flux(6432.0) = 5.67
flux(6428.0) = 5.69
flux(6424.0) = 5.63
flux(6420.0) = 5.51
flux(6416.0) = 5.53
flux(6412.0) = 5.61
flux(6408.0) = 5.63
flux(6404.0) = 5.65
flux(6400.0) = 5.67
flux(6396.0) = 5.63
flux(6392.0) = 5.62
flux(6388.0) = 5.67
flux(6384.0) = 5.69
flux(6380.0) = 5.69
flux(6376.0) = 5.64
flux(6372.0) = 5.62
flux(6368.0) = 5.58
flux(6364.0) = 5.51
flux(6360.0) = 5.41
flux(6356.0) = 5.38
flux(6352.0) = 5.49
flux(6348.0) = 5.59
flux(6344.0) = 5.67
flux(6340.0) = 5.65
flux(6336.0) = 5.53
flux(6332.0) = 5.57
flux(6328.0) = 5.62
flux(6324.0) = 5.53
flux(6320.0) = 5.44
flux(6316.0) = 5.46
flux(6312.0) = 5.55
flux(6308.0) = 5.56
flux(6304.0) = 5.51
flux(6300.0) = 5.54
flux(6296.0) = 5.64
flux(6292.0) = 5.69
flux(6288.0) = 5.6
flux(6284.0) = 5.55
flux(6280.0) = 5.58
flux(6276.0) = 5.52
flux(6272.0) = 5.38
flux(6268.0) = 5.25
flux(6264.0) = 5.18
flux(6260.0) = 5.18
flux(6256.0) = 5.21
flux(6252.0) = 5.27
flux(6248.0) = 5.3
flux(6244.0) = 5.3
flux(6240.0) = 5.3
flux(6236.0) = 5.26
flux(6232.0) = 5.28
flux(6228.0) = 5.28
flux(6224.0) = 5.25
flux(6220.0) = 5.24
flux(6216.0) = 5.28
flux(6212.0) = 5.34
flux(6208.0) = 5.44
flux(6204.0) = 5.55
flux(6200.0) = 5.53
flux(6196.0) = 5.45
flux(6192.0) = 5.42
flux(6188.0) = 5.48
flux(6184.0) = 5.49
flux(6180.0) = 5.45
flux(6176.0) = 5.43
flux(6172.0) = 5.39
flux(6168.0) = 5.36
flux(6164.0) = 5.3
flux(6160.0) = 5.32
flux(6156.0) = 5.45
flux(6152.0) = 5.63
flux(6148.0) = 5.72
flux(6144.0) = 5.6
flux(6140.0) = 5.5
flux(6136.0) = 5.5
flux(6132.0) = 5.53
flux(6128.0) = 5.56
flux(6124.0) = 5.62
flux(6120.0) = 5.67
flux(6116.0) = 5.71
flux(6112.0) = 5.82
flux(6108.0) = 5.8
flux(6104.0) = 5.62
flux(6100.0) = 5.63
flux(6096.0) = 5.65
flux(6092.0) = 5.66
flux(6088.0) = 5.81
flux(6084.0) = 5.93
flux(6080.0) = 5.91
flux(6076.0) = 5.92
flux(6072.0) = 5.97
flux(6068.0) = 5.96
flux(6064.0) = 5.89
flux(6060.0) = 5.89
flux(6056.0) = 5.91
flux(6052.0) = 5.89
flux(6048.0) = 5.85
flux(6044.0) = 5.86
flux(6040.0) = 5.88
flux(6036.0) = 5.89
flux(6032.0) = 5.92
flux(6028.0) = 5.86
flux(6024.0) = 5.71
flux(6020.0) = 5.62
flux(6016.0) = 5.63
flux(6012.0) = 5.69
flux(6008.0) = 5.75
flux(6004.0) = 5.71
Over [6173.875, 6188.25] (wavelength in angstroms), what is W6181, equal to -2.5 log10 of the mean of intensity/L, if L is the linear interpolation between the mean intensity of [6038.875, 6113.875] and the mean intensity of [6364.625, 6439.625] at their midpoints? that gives 0.06 mag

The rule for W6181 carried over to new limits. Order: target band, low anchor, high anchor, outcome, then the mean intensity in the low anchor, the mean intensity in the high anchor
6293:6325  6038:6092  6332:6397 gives 0.021 mag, 5.89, 5.58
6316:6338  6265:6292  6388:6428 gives 0.001 mag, 5.48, 5.62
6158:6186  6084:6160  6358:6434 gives 0.048 mag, 5.64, 5.61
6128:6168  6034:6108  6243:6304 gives 0.035 mag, 5.84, 5.42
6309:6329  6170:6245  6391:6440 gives -0.001 mag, 5.38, 5.63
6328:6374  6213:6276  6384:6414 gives -0.004 mag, 5.27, 5.64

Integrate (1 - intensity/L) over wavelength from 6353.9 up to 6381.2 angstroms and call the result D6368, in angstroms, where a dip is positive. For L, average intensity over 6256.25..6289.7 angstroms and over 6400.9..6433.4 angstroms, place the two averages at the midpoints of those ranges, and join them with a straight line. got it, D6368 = 0.0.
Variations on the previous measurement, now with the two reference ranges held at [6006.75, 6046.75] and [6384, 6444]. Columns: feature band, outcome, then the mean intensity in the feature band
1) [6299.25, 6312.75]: 0.32 angstroms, 5.54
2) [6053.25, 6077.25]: -0.64 angstroms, 5.92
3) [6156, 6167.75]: 0.80 angstroms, 5.34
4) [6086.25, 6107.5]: 0.27 angstroms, 5.68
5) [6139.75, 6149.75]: 0.20 angstroms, 5.62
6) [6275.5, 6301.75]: 0.40 angstroms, 5.59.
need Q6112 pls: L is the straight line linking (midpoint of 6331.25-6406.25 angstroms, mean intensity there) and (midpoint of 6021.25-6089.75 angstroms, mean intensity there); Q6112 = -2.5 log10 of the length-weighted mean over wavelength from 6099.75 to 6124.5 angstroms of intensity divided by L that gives 0.02 mag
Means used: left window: 5.88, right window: 5.59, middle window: 5.7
